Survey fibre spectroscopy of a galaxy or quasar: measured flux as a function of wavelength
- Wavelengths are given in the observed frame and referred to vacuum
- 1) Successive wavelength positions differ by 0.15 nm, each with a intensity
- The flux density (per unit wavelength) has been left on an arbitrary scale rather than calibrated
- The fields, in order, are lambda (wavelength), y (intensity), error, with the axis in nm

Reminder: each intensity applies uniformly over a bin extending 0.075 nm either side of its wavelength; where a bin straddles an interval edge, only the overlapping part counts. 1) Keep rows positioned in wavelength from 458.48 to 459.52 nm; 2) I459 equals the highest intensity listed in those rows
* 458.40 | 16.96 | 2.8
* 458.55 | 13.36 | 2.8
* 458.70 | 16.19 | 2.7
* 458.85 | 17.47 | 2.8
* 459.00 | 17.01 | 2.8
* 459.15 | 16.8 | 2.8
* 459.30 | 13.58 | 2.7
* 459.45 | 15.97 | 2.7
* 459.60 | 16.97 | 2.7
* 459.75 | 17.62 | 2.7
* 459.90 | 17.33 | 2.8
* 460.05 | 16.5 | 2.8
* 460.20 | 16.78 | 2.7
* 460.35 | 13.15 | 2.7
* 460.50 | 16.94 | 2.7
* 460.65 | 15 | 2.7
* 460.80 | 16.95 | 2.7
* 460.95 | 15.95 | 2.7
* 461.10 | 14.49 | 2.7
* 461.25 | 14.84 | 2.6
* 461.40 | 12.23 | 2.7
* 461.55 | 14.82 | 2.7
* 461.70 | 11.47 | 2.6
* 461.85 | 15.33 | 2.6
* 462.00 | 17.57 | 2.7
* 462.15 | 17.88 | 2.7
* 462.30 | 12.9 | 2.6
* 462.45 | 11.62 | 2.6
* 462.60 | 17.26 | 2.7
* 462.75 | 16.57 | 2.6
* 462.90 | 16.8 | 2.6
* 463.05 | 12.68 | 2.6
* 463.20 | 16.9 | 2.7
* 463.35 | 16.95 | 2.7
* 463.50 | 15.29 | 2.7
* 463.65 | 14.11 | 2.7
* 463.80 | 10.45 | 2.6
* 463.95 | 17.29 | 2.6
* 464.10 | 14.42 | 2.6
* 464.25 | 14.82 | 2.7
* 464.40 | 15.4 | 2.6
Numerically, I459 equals 17.47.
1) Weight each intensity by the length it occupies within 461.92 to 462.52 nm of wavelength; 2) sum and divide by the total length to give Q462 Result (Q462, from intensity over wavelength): 15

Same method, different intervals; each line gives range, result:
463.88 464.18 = 15.8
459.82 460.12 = 16.9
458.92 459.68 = 16.1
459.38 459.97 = 17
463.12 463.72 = 15.8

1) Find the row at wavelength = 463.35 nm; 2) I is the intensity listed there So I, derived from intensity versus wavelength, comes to 16.95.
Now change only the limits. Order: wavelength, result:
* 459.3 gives 13.58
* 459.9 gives 17.33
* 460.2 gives 16.78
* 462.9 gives 16.8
